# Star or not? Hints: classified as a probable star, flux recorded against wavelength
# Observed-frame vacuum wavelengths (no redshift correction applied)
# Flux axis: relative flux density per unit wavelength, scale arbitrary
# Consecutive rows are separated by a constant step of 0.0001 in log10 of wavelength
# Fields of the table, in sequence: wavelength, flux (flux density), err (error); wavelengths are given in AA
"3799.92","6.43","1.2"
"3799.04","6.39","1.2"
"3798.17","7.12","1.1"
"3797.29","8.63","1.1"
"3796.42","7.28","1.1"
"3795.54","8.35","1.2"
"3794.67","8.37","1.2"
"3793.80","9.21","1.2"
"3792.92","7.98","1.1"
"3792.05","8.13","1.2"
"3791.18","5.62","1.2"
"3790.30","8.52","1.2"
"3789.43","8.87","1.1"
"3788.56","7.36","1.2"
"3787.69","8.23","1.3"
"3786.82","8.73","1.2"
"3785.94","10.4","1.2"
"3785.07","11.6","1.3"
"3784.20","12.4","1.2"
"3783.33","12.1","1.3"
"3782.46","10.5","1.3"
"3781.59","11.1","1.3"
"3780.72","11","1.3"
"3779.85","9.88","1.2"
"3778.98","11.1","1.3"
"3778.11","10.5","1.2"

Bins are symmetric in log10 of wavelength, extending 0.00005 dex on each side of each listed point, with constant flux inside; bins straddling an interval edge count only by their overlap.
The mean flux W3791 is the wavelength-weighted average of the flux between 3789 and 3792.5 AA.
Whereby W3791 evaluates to 7.79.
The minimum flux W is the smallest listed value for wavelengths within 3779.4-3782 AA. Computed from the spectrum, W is 9.88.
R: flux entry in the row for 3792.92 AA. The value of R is 7.98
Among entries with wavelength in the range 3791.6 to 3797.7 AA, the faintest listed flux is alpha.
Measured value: 7.28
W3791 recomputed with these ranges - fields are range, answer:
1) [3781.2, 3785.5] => 11.6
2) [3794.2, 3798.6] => 7.96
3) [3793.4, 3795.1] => 8.8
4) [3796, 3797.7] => 7.97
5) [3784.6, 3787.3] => 10.2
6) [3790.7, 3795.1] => 7.86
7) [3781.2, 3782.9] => 10.8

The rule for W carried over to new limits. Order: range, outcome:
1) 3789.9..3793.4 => 5.62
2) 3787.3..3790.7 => 7.36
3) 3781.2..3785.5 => 10.5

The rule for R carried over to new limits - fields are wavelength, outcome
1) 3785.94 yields 10.4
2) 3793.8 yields 9.21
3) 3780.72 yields 11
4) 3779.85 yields 9.88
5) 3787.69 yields 8.23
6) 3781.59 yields 11.1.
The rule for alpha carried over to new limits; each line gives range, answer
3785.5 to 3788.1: 8.23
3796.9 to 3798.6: 7.12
